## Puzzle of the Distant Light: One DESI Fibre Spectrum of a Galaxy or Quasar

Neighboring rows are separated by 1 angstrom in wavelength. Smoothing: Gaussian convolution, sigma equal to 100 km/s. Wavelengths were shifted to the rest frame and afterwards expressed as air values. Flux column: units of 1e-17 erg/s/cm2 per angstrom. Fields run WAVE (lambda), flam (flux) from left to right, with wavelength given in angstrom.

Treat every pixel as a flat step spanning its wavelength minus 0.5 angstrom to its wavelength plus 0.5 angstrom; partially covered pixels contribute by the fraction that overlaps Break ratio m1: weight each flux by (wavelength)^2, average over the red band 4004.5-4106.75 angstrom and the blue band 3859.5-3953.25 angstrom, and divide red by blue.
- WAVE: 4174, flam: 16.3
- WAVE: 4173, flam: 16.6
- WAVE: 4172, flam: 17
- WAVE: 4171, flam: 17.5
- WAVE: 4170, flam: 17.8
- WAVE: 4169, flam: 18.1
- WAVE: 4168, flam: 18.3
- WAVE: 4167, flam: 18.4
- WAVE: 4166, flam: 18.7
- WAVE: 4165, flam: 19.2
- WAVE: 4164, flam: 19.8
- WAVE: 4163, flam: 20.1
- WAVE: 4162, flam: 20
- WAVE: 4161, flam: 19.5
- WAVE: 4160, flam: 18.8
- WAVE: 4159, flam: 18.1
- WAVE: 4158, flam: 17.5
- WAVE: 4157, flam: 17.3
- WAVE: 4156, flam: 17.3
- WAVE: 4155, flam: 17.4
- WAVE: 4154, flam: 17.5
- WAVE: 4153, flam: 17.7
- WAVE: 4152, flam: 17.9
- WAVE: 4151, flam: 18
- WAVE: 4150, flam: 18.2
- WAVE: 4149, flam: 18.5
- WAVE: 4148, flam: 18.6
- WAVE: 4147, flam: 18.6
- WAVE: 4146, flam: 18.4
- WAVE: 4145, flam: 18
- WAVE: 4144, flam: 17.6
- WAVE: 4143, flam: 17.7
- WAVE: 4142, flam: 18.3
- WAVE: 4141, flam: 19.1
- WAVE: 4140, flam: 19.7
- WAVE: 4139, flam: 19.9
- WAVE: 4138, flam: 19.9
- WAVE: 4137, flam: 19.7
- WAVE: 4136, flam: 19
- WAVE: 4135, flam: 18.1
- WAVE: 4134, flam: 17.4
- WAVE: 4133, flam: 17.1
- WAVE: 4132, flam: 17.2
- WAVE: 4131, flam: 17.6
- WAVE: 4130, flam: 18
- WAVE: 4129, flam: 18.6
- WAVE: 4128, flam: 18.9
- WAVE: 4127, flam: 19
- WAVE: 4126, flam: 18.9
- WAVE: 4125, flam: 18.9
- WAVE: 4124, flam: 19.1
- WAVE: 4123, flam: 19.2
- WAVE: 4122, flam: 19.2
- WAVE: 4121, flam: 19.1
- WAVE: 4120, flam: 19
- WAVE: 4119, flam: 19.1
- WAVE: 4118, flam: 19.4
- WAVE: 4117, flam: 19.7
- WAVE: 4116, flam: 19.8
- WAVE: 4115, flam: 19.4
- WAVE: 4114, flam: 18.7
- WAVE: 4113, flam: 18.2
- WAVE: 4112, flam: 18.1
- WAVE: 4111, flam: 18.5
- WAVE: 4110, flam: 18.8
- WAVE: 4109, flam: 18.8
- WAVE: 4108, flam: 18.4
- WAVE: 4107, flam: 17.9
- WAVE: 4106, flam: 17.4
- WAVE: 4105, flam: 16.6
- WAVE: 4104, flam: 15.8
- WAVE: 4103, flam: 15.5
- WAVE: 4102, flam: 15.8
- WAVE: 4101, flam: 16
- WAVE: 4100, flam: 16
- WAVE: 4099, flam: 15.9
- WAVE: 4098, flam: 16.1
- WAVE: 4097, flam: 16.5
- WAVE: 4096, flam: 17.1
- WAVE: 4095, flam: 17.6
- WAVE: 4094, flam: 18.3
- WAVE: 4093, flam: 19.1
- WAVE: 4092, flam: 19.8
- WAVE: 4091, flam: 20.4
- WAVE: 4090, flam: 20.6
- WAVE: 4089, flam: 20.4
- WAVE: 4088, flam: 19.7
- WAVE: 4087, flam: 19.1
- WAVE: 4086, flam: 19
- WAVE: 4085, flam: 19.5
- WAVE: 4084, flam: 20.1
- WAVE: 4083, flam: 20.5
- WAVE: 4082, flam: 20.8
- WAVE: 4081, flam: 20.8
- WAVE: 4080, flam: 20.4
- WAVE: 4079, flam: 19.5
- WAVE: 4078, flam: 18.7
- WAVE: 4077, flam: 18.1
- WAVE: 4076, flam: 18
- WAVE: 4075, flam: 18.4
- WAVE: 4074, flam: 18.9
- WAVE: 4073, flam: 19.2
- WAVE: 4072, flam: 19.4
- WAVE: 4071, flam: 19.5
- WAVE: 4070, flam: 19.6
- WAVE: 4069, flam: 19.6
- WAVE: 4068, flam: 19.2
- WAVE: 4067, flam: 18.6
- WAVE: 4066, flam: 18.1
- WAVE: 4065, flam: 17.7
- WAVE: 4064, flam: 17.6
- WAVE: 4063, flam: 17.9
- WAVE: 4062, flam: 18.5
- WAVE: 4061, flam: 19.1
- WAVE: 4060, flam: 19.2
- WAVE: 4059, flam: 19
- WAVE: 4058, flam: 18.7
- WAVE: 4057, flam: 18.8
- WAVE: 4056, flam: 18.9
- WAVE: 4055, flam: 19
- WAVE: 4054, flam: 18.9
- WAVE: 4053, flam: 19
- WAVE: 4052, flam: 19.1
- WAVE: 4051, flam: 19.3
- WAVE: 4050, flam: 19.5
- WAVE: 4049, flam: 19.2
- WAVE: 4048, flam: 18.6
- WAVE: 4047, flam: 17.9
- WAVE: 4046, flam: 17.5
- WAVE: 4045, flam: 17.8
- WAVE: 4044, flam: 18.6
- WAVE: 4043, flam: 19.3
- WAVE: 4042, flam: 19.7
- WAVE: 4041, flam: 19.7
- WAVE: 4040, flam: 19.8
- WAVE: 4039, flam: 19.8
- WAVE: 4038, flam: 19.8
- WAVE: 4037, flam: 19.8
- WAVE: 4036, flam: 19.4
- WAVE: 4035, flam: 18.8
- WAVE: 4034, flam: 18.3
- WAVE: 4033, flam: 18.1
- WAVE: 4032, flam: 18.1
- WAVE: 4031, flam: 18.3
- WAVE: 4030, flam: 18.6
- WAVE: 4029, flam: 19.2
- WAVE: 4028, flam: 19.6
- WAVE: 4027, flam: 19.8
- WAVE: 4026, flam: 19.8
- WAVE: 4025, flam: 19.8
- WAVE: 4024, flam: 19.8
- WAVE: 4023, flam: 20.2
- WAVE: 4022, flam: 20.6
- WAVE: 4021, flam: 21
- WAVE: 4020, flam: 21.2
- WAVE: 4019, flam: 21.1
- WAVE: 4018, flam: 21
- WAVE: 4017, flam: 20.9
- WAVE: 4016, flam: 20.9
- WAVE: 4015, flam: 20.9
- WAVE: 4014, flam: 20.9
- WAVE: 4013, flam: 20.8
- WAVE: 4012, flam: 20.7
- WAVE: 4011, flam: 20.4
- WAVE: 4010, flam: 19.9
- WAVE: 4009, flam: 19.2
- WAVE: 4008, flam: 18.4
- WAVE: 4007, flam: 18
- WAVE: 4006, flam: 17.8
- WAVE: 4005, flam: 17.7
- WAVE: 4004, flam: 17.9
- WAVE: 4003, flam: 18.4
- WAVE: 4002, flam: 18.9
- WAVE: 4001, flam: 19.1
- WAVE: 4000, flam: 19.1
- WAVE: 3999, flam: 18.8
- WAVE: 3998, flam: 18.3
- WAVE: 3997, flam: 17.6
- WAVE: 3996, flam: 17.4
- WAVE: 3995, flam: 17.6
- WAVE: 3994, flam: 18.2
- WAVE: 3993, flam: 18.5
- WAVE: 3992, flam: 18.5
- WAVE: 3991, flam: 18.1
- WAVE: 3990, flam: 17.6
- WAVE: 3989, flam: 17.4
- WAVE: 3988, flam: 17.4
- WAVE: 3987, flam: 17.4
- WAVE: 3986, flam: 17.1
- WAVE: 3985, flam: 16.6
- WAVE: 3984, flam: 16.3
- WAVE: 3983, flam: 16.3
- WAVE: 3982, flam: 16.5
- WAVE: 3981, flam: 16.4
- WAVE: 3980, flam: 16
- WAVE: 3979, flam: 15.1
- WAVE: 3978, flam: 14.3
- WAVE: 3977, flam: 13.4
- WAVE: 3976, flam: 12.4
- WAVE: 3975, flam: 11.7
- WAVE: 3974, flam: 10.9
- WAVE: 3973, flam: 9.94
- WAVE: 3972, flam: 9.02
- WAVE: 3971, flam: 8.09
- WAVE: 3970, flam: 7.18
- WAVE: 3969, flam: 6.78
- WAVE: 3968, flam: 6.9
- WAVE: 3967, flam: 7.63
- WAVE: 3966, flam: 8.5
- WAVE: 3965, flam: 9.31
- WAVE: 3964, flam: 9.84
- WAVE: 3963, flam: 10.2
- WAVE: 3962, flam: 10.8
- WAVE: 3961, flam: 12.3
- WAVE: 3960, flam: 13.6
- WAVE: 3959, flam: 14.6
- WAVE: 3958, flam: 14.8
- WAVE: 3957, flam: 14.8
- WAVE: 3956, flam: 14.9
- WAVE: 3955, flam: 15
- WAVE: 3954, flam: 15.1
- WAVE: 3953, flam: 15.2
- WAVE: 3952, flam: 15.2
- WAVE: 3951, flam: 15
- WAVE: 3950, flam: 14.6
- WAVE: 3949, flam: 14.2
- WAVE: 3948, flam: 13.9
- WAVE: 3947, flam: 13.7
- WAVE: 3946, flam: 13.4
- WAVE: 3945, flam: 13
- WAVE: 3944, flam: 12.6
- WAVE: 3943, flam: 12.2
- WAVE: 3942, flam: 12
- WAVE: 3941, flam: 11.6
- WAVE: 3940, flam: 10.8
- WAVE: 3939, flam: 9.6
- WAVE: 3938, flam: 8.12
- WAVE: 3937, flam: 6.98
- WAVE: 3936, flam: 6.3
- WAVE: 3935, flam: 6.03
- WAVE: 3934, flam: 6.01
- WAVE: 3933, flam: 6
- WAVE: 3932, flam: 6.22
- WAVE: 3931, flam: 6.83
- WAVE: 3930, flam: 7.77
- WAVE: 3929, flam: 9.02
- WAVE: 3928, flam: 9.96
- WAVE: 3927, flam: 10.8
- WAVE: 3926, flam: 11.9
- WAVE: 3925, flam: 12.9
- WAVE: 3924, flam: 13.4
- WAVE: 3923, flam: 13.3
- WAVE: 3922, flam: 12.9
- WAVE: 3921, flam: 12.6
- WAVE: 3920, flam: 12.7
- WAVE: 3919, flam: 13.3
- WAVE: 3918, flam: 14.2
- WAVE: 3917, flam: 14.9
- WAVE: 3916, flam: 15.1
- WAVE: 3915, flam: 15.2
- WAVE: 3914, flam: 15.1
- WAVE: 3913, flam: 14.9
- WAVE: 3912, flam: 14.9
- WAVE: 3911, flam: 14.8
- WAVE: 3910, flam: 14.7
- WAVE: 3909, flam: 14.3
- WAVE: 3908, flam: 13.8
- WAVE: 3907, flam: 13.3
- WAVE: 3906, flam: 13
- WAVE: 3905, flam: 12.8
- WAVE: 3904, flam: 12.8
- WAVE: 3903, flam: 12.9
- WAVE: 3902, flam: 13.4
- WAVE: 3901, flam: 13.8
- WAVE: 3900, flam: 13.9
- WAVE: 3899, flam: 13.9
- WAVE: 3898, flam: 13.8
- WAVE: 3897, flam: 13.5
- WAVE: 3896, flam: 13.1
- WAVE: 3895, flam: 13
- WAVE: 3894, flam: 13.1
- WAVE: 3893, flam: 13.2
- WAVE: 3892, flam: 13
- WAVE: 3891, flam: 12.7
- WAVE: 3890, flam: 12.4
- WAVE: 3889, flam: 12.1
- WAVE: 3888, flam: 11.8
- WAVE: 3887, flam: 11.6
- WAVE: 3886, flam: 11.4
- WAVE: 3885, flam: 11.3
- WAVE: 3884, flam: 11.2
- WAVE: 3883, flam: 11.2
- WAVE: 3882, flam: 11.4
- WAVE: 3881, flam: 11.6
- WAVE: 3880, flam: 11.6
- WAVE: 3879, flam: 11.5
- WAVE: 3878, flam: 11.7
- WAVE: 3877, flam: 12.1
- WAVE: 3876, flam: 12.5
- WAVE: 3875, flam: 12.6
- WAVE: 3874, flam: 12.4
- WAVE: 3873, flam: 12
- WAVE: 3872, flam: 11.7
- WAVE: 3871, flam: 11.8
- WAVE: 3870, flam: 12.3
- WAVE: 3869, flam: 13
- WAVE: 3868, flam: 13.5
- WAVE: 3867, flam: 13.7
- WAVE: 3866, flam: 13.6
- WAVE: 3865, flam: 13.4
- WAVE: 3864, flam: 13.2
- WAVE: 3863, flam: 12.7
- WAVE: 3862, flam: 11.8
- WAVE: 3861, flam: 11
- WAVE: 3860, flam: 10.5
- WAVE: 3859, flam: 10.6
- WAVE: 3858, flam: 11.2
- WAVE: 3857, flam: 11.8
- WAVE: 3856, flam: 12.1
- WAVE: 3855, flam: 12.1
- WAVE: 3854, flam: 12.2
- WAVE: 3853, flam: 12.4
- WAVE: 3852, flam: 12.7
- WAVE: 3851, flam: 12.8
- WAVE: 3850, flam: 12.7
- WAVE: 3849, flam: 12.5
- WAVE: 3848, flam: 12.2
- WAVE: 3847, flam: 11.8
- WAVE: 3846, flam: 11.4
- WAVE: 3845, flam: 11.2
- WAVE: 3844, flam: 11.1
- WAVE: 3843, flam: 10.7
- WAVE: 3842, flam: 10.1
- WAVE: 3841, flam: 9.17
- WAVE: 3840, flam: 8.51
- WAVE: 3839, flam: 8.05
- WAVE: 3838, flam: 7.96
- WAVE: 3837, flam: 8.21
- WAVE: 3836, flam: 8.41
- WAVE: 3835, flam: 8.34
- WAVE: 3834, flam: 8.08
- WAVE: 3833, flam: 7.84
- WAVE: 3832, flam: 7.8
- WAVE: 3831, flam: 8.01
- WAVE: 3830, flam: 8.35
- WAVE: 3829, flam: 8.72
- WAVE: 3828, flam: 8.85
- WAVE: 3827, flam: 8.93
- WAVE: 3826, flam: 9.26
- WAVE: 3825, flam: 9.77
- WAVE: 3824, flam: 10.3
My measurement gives 1.7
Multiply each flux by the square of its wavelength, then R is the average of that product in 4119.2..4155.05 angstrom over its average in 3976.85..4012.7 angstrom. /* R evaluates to 1.1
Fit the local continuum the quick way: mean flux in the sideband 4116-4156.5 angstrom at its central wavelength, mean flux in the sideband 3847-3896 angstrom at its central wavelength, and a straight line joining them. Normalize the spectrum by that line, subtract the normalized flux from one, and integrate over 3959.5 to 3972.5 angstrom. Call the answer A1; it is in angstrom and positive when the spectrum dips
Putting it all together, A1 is 4.68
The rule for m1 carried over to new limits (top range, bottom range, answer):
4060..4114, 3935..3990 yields 1.55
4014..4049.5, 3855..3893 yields 1.75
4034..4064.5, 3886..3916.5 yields 1.51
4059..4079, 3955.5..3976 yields 1.85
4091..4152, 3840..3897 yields 1.72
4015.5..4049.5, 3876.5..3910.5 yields 1.65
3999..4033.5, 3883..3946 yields 1.72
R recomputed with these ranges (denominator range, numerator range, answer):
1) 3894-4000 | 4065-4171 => 1.54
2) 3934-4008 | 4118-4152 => 1.45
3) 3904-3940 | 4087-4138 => 1.75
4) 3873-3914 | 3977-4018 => 1.49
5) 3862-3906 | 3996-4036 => 1.65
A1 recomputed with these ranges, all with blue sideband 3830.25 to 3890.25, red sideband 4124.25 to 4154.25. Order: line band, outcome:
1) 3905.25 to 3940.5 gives 3.62 angstrom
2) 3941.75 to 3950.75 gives 0.06 angstrom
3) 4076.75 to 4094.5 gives -2.81 angstrom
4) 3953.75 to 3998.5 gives 1.15 angstrom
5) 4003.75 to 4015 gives -3.18 angstrom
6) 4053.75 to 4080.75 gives -3.72 angstrom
